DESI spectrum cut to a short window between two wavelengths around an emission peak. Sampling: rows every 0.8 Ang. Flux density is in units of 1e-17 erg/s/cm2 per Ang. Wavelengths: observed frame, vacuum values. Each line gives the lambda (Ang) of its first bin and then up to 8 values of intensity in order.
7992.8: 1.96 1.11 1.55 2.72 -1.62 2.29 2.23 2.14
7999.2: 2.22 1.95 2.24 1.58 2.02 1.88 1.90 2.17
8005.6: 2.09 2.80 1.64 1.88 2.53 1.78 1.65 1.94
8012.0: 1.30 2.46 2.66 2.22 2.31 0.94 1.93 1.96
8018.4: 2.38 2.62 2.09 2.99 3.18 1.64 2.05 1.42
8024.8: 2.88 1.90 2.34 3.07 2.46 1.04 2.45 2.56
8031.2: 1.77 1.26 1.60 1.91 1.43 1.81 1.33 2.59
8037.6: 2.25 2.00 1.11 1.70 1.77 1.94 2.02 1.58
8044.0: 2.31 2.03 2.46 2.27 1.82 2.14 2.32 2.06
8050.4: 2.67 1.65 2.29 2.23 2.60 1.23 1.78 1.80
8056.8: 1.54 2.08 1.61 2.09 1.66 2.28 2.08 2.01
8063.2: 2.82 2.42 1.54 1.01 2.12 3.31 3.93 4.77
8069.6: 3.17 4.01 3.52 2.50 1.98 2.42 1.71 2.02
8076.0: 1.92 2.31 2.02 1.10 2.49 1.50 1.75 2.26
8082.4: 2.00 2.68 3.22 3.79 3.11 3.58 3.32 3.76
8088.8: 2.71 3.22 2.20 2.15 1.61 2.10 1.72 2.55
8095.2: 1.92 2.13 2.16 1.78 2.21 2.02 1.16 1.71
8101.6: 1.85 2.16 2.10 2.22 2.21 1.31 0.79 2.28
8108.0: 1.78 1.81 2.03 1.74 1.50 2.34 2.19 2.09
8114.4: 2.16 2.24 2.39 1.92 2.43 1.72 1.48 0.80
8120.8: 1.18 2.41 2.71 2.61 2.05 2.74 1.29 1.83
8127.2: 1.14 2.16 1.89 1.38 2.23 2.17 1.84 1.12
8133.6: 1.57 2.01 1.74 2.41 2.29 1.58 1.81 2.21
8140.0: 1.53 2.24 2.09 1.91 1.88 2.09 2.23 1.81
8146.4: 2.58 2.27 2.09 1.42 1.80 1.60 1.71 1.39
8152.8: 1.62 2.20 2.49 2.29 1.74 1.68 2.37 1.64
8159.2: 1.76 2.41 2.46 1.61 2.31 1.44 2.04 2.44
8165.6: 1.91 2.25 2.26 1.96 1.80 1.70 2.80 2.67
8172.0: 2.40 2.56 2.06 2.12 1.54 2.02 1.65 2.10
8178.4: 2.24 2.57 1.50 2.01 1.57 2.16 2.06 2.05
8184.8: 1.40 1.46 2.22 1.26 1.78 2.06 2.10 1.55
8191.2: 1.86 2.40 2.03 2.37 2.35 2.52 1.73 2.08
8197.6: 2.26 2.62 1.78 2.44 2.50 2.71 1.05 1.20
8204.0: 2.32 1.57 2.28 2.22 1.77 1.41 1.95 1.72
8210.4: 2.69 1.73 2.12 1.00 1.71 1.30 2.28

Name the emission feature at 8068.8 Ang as [S II] 6716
